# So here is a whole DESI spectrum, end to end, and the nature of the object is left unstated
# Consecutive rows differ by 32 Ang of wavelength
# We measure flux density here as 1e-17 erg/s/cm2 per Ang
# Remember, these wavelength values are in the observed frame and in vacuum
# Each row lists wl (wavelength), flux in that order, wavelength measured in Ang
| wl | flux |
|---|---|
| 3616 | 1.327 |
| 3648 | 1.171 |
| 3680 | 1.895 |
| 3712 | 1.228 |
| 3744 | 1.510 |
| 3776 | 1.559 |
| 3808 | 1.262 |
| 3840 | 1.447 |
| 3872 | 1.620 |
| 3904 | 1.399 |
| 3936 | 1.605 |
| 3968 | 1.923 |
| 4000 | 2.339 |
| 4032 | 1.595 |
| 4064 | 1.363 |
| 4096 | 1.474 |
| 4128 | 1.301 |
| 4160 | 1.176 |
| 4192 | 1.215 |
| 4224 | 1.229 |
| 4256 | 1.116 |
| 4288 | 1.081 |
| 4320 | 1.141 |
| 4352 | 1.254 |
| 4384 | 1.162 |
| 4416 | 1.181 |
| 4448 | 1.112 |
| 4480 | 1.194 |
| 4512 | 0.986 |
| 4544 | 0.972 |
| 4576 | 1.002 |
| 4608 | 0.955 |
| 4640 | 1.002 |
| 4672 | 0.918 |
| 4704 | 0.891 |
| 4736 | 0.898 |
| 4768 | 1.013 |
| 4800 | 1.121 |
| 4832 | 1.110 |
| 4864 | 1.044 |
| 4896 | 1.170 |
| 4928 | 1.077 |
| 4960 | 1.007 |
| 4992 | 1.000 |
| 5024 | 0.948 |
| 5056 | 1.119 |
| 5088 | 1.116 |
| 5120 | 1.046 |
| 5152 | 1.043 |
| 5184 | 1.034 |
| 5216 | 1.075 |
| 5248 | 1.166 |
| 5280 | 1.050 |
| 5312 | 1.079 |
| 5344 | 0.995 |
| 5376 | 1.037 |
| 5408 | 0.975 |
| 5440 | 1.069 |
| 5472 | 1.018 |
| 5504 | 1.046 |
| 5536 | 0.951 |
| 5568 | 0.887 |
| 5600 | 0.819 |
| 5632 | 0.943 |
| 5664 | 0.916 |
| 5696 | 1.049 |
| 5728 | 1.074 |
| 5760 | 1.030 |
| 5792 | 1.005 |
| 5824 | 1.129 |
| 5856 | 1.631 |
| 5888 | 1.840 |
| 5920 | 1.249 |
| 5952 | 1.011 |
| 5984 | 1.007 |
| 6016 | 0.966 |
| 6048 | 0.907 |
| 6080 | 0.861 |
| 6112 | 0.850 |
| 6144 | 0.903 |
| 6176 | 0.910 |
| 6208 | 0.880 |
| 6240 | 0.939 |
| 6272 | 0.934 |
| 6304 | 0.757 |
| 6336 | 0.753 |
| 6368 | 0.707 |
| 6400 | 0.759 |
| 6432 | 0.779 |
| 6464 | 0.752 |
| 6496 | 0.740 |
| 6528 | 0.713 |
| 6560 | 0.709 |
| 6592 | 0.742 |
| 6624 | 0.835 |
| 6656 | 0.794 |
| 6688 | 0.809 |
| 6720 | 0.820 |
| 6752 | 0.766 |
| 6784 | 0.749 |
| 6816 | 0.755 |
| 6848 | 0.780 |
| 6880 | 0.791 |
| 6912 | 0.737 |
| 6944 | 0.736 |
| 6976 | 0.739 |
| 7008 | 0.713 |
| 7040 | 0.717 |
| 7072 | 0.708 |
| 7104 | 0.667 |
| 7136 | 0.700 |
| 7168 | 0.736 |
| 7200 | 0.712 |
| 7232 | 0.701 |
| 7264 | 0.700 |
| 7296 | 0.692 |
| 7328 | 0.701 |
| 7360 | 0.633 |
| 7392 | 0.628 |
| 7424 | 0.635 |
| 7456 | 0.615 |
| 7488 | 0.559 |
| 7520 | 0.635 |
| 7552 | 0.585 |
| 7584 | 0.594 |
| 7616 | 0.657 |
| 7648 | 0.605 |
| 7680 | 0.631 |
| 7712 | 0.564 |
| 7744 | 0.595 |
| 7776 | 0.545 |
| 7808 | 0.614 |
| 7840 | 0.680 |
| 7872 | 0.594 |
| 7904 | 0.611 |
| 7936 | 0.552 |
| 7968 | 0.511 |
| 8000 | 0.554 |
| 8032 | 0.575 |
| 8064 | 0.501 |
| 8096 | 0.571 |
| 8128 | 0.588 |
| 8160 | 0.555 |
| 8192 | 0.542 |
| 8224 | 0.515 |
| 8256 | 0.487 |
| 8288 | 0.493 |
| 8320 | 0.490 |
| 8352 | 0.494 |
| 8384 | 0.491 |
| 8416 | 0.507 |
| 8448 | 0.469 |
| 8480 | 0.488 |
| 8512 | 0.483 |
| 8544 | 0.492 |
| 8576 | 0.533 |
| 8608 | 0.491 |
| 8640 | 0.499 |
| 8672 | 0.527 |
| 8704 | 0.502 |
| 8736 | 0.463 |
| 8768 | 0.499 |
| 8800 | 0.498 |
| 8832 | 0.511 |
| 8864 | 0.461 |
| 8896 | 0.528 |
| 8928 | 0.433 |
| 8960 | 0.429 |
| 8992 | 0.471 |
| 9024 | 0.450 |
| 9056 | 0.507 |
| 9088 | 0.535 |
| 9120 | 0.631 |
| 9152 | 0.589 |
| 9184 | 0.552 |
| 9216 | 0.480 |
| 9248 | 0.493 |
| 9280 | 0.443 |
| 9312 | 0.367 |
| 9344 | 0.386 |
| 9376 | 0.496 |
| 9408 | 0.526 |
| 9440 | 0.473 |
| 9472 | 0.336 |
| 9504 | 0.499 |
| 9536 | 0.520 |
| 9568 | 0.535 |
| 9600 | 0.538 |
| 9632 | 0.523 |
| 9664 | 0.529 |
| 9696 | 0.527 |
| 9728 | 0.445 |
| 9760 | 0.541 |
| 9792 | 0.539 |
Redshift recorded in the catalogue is 1.099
